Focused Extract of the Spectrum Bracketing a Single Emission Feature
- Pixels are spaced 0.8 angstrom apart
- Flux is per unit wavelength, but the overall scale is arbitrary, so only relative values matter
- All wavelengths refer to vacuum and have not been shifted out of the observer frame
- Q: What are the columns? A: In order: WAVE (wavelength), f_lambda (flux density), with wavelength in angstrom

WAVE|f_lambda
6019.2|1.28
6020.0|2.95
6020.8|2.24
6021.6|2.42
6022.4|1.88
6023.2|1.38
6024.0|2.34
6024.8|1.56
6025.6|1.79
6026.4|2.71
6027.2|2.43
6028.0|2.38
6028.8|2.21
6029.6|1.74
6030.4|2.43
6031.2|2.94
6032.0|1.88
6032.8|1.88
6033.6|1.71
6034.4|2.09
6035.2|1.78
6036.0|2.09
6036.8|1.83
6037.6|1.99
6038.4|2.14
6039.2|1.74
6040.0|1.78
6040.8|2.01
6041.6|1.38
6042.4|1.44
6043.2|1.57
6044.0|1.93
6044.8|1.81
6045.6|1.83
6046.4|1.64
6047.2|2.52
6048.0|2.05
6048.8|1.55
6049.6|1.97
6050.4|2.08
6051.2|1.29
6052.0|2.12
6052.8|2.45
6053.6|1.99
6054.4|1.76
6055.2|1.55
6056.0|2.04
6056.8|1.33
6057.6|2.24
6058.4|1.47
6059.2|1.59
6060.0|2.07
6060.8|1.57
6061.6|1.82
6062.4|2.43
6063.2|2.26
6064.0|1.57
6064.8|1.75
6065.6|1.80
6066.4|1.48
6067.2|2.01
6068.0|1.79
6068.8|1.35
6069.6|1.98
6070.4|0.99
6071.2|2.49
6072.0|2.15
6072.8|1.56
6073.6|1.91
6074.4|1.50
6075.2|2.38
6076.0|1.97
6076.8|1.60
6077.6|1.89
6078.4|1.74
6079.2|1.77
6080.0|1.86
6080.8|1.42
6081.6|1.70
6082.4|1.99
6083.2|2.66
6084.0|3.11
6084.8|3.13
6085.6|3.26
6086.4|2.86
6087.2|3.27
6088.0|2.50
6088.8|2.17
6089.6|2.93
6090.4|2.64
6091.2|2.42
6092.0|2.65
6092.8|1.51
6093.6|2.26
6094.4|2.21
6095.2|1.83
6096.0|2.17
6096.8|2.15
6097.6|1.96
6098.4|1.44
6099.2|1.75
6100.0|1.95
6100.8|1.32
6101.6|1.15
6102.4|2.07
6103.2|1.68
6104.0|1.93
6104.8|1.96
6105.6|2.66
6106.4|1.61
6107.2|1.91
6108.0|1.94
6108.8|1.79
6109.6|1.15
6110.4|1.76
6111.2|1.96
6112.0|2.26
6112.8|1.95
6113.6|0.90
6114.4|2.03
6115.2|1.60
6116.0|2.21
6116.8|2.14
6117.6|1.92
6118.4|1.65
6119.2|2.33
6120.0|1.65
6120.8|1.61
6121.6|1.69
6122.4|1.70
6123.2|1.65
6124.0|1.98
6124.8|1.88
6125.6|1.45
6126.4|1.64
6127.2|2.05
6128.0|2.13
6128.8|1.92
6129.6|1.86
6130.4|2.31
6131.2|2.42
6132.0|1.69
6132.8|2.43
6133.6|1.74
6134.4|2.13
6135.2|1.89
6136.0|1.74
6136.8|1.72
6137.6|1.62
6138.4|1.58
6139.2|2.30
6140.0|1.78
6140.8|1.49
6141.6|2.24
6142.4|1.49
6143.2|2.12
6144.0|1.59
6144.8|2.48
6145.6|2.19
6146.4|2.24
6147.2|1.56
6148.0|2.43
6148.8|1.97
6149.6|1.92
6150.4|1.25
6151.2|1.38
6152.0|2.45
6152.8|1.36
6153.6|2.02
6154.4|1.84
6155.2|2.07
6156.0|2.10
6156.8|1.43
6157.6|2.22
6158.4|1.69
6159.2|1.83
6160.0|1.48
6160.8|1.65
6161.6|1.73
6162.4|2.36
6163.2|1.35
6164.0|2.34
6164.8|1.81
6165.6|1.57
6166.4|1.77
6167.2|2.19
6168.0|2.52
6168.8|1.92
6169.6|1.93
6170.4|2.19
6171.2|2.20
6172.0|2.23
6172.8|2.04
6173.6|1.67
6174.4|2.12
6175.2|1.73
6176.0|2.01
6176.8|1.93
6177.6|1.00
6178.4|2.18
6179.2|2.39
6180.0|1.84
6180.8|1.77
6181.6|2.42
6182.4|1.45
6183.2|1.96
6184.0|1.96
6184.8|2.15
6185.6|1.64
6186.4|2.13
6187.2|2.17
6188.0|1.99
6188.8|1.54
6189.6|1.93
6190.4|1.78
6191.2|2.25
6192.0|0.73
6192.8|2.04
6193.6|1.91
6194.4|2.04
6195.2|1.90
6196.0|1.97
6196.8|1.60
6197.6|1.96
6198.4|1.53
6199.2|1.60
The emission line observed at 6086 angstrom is [O III] 5007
